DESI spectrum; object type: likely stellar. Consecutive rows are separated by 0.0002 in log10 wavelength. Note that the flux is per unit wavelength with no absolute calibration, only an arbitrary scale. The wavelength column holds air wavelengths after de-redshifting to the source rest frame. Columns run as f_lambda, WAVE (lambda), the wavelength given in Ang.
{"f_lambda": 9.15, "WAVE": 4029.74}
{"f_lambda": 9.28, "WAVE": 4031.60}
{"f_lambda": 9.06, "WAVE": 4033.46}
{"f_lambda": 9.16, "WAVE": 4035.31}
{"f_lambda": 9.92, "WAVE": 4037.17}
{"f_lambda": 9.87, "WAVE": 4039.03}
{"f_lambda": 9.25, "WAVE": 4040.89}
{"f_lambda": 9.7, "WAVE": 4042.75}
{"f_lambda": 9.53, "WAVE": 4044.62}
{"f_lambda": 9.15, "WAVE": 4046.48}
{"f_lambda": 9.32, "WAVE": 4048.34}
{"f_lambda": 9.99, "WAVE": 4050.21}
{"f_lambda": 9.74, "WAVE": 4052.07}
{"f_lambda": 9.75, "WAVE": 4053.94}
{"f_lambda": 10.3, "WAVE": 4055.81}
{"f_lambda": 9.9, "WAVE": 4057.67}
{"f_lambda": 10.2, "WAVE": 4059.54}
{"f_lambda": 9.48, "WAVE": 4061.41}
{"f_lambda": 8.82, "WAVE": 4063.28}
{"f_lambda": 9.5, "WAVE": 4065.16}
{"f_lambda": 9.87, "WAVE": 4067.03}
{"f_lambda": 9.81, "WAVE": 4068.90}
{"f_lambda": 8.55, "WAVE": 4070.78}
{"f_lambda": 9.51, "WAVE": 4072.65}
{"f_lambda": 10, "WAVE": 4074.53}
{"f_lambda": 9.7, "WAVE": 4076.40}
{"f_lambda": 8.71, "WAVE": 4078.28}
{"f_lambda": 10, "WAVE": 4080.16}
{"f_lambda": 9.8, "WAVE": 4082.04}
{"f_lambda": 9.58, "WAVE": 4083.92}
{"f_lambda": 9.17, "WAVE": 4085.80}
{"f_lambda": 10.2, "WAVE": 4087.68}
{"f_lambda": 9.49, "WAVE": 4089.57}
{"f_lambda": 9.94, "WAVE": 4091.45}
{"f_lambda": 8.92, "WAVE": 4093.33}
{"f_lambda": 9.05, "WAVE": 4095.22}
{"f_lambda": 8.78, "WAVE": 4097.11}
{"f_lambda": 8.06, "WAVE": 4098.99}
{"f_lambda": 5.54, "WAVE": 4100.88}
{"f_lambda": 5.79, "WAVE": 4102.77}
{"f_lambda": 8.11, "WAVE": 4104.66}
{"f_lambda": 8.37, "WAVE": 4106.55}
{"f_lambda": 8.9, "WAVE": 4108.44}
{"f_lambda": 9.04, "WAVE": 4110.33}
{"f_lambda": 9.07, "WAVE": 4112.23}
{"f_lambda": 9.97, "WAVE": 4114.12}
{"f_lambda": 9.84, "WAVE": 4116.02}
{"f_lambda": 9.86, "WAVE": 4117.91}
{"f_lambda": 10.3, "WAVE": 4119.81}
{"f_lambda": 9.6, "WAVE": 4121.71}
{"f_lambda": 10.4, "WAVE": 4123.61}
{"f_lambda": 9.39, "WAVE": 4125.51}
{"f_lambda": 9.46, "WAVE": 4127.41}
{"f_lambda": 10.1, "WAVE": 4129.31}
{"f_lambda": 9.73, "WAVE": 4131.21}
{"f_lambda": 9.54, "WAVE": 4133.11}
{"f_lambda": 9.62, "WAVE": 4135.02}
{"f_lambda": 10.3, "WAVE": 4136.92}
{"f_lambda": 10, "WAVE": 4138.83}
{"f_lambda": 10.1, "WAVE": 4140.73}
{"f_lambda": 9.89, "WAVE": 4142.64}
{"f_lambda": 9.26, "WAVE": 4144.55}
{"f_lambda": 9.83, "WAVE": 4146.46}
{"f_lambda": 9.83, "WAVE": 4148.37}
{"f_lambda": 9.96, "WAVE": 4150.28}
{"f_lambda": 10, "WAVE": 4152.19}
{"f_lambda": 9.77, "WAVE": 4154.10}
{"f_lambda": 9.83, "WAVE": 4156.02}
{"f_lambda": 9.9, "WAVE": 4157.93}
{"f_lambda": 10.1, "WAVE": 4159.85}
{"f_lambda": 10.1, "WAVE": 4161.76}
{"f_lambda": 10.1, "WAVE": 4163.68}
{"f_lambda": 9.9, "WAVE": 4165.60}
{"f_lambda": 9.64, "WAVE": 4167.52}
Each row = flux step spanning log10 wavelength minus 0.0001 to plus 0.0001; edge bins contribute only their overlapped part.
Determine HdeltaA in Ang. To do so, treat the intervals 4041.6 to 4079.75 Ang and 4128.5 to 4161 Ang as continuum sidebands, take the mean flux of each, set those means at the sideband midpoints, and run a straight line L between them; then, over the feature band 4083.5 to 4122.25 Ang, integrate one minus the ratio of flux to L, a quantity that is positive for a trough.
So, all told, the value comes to 3.2 Ang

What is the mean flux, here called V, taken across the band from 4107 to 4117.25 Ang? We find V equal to 9.33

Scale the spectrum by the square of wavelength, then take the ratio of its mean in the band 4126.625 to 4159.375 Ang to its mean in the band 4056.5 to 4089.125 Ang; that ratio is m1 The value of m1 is 1.1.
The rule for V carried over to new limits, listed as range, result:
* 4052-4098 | 9.55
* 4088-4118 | 8.67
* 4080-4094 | 9.63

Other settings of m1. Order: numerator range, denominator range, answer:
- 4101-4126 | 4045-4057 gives 0.96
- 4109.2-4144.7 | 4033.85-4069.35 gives 1.05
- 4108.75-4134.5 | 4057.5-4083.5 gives 1.04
